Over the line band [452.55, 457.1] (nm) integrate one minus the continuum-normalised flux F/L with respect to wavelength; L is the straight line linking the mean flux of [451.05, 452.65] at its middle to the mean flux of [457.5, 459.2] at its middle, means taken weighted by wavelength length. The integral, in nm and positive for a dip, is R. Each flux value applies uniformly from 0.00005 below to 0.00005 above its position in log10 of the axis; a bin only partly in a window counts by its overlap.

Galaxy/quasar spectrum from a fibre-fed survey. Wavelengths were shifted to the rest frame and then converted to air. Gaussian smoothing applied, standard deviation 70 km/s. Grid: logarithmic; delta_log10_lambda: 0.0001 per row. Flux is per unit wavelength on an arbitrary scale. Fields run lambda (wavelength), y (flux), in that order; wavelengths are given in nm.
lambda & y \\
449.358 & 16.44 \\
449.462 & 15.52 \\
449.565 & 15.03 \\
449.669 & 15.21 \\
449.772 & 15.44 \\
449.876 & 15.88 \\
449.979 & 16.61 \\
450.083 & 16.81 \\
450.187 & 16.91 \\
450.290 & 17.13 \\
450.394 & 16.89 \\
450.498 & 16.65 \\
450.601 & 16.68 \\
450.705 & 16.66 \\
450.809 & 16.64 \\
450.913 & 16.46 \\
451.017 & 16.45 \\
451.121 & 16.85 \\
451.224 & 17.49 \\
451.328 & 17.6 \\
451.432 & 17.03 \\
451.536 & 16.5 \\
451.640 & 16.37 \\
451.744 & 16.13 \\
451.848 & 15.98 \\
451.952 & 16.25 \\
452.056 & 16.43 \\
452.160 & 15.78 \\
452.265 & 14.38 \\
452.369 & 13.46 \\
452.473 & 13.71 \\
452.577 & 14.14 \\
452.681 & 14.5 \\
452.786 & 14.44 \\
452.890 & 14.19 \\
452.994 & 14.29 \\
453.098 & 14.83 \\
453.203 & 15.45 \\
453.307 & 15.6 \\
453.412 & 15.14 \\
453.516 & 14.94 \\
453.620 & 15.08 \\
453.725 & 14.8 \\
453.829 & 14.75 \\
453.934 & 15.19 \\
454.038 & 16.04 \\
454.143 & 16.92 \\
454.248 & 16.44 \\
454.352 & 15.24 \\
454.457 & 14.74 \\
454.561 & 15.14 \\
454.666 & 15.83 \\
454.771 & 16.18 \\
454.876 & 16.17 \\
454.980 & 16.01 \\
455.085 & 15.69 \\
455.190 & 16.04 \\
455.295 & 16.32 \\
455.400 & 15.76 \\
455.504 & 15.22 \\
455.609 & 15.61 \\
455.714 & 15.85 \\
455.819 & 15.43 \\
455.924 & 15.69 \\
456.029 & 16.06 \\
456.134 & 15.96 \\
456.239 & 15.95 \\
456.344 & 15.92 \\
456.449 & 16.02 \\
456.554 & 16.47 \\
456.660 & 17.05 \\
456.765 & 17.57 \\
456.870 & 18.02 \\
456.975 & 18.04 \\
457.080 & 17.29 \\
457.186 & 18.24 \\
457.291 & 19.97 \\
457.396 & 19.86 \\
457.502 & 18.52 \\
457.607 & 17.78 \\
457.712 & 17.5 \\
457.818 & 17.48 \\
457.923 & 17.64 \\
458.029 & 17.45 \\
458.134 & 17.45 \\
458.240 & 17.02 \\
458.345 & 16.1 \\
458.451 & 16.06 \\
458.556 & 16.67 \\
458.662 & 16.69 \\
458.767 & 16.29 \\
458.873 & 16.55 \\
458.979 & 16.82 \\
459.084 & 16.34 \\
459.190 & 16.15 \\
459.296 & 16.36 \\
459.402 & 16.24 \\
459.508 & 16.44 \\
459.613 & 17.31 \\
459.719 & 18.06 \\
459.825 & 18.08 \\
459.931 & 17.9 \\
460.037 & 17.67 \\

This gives 0.18 nm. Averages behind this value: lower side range 15.9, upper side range 17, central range 15.7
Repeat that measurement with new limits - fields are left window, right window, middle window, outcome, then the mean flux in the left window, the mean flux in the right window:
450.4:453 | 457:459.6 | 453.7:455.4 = 0.07 nm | 15.8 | 17.2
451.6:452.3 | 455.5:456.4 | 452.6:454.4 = 0.08 nm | 15.9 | 15.8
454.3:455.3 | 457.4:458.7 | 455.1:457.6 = -0.05 nm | 15.7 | 17.3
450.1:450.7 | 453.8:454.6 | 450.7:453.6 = 0.12 nm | 16.8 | 15.6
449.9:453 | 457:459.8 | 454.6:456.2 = 0.08 nm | 16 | 17.3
